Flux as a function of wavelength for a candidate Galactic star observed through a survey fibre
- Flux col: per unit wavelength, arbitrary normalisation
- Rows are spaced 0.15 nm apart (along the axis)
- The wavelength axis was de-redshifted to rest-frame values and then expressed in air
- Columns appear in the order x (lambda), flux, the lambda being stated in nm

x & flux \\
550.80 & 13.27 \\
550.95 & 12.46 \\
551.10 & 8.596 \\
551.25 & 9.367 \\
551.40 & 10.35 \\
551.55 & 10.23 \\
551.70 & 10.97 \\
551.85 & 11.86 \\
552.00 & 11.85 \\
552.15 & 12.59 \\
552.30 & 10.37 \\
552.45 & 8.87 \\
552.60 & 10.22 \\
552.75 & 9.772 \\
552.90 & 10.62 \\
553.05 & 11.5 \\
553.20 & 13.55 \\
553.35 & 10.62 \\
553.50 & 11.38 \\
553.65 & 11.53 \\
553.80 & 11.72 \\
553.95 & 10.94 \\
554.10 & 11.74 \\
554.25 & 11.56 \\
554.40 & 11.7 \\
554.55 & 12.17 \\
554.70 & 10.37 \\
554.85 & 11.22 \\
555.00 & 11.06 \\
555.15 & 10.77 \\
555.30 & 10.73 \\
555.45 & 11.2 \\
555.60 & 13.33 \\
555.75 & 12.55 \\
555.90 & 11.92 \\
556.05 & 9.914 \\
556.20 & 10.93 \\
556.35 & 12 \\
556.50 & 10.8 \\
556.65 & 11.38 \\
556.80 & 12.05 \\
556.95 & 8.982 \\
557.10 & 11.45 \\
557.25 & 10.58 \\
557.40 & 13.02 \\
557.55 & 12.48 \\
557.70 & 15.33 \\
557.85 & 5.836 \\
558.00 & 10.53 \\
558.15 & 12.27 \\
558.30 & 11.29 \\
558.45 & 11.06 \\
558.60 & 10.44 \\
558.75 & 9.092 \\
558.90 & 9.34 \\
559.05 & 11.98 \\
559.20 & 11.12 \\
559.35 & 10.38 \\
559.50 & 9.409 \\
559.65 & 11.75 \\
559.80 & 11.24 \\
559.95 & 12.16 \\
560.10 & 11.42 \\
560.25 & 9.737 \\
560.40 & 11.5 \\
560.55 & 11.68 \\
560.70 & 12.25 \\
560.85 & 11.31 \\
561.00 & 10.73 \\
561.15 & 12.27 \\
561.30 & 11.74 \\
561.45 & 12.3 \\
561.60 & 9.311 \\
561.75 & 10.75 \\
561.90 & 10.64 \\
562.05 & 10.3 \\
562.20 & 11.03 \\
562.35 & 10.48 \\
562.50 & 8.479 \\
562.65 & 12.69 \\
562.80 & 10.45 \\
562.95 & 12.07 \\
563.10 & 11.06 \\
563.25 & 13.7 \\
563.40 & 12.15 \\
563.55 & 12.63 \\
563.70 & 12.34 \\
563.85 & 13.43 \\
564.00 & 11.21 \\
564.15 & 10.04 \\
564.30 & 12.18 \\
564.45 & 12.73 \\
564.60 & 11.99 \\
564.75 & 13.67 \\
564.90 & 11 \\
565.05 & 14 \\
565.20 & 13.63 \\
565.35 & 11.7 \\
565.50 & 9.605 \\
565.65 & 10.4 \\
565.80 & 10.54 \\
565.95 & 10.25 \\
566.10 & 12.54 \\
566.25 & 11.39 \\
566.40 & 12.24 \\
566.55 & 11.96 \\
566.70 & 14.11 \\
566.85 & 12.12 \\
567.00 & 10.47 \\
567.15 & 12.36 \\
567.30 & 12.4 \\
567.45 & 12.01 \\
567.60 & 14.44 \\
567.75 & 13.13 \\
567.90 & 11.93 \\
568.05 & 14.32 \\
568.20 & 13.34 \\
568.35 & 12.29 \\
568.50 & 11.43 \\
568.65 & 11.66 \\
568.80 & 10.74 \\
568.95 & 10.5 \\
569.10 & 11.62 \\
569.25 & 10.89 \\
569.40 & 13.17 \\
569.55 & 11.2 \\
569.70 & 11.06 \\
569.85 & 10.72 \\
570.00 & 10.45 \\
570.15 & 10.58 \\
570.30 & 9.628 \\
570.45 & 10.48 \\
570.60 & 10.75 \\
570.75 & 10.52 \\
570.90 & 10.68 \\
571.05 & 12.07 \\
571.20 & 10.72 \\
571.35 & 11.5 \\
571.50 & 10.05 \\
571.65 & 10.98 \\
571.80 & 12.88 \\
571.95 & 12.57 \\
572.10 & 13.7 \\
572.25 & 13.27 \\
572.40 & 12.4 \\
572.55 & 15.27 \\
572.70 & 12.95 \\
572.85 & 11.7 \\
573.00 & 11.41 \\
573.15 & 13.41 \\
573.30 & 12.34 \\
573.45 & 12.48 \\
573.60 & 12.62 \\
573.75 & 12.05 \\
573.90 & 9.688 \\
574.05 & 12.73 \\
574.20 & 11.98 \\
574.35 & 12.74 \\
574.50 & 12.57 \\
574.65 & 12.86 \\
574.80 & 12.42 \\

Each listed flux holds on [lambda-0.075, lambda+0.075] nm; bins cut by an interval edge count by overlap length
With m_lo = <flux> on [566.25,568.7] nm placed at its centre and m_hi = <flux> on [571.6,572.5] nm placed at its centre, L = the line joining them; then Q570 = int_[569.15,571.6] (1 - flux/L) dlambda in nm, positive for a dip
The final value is 0.34 nm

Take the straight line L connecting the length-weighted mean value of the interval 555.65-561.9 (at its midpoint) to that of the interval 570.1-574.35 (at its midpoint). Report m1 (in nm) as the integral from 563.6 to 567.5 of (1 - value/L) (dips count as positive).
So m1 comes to -0.15 nm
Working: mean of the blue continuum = 11.1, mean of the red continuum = 11.9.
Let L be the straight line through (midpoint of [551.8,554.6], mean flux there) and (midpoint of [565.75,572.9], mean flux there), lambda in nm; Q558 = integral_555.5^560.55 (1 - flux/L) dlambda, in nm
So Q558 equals 0.14 nm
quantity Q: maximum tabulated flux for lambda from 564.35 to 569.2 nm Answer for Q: 14.44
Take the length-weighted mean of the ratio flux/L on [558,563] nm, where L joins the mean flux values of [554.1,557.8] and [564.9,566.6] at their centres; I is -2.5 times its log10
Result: 0.06 mag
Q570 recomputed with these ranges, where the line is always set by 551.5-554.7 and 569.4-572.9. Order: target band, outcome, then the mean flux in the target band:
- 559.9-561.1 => 0.00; 11.4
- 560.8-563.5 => 0.05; 11.2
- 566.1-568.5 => -0.21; 12.5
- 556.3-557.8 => -0.05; 11.7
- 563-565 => -0.13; 12.2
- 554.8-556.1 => -0.02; 11.4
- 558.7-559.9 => 0.08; 10.6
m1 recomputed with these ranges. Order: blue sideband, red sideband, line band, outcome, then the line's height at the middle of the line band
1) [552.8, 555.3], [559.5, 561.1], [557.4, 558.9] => 0.05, 11.3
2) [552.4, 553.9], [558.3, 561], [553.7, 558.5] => -0.16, 11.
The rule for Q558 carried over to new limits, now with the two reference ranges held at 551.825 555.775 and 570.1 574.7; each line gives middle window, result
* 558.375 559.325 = 0.081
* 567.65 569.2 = -0.043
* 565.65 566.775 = -0.004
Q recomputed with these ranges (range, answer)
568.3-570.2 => 13.17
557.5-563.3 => 15.33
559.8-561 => 12.25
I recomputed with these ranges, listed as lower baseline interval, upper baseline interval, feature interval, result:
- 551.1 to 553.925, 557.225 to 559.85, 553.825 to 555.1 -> -0.04 mag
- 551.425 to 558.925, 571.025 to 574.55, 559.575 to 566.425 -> 0.01 mag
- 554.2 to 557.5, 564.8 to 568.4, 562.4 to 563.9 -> 0.01 mag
